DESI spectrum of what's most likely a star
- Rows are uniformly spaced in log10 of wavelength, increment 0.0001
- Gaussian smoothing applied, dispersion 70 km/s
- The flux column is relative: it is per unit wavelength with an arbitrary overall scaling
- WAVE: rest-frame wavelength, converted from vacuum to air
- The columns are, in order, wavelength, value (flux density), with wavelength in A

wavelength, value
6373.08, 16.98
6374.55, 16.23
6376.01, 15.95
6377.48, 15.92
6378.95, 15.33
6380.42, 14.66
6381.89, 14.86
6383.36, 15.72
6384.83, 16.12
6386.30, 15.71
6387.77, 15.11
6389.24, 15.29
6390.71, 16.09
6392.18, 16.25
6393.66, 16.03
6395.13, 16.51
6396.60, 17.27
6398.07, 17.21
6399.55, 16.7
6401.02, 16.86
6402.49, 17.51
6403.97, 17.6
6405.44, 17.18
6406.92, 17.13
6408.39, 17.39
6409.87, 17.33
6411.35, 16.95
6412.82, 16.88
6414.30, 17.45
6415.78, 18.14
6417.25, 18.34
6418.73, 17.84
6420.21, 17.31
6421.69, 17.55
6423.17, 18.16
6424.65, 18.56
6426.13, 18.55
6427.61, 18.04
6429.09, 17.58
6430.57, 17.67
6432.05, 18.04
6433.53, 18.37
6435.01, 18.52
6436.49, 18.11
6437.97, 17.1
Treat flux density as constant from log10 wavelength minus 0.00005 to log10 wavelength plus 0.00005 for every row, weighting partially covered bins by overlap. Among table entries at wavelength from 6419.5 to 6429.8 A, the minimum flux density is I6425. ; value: 17.31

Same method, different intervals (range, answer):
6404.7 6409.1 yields 17.13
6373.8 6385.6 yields 14.66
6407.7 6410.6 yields 17.33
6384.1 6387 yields 15.71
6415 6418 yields 18.14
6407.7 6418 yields 16.88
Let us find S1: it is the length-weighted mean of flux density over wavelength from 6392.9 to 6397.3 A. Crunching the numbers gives 16.6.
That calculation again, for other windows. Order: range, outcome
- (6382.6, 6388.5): 15.7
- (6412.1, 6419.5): 17.7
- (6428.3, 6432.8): 17.8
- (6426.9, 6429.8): 17.8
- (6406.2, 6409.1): 17.3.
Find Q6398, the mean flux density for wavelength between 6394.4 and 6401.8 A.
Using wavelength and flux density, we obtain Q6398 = 16.9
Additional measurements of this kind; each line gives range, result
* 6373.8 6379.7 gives 15.9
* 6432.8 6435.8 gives 18.5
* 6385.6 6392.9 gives 15.7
